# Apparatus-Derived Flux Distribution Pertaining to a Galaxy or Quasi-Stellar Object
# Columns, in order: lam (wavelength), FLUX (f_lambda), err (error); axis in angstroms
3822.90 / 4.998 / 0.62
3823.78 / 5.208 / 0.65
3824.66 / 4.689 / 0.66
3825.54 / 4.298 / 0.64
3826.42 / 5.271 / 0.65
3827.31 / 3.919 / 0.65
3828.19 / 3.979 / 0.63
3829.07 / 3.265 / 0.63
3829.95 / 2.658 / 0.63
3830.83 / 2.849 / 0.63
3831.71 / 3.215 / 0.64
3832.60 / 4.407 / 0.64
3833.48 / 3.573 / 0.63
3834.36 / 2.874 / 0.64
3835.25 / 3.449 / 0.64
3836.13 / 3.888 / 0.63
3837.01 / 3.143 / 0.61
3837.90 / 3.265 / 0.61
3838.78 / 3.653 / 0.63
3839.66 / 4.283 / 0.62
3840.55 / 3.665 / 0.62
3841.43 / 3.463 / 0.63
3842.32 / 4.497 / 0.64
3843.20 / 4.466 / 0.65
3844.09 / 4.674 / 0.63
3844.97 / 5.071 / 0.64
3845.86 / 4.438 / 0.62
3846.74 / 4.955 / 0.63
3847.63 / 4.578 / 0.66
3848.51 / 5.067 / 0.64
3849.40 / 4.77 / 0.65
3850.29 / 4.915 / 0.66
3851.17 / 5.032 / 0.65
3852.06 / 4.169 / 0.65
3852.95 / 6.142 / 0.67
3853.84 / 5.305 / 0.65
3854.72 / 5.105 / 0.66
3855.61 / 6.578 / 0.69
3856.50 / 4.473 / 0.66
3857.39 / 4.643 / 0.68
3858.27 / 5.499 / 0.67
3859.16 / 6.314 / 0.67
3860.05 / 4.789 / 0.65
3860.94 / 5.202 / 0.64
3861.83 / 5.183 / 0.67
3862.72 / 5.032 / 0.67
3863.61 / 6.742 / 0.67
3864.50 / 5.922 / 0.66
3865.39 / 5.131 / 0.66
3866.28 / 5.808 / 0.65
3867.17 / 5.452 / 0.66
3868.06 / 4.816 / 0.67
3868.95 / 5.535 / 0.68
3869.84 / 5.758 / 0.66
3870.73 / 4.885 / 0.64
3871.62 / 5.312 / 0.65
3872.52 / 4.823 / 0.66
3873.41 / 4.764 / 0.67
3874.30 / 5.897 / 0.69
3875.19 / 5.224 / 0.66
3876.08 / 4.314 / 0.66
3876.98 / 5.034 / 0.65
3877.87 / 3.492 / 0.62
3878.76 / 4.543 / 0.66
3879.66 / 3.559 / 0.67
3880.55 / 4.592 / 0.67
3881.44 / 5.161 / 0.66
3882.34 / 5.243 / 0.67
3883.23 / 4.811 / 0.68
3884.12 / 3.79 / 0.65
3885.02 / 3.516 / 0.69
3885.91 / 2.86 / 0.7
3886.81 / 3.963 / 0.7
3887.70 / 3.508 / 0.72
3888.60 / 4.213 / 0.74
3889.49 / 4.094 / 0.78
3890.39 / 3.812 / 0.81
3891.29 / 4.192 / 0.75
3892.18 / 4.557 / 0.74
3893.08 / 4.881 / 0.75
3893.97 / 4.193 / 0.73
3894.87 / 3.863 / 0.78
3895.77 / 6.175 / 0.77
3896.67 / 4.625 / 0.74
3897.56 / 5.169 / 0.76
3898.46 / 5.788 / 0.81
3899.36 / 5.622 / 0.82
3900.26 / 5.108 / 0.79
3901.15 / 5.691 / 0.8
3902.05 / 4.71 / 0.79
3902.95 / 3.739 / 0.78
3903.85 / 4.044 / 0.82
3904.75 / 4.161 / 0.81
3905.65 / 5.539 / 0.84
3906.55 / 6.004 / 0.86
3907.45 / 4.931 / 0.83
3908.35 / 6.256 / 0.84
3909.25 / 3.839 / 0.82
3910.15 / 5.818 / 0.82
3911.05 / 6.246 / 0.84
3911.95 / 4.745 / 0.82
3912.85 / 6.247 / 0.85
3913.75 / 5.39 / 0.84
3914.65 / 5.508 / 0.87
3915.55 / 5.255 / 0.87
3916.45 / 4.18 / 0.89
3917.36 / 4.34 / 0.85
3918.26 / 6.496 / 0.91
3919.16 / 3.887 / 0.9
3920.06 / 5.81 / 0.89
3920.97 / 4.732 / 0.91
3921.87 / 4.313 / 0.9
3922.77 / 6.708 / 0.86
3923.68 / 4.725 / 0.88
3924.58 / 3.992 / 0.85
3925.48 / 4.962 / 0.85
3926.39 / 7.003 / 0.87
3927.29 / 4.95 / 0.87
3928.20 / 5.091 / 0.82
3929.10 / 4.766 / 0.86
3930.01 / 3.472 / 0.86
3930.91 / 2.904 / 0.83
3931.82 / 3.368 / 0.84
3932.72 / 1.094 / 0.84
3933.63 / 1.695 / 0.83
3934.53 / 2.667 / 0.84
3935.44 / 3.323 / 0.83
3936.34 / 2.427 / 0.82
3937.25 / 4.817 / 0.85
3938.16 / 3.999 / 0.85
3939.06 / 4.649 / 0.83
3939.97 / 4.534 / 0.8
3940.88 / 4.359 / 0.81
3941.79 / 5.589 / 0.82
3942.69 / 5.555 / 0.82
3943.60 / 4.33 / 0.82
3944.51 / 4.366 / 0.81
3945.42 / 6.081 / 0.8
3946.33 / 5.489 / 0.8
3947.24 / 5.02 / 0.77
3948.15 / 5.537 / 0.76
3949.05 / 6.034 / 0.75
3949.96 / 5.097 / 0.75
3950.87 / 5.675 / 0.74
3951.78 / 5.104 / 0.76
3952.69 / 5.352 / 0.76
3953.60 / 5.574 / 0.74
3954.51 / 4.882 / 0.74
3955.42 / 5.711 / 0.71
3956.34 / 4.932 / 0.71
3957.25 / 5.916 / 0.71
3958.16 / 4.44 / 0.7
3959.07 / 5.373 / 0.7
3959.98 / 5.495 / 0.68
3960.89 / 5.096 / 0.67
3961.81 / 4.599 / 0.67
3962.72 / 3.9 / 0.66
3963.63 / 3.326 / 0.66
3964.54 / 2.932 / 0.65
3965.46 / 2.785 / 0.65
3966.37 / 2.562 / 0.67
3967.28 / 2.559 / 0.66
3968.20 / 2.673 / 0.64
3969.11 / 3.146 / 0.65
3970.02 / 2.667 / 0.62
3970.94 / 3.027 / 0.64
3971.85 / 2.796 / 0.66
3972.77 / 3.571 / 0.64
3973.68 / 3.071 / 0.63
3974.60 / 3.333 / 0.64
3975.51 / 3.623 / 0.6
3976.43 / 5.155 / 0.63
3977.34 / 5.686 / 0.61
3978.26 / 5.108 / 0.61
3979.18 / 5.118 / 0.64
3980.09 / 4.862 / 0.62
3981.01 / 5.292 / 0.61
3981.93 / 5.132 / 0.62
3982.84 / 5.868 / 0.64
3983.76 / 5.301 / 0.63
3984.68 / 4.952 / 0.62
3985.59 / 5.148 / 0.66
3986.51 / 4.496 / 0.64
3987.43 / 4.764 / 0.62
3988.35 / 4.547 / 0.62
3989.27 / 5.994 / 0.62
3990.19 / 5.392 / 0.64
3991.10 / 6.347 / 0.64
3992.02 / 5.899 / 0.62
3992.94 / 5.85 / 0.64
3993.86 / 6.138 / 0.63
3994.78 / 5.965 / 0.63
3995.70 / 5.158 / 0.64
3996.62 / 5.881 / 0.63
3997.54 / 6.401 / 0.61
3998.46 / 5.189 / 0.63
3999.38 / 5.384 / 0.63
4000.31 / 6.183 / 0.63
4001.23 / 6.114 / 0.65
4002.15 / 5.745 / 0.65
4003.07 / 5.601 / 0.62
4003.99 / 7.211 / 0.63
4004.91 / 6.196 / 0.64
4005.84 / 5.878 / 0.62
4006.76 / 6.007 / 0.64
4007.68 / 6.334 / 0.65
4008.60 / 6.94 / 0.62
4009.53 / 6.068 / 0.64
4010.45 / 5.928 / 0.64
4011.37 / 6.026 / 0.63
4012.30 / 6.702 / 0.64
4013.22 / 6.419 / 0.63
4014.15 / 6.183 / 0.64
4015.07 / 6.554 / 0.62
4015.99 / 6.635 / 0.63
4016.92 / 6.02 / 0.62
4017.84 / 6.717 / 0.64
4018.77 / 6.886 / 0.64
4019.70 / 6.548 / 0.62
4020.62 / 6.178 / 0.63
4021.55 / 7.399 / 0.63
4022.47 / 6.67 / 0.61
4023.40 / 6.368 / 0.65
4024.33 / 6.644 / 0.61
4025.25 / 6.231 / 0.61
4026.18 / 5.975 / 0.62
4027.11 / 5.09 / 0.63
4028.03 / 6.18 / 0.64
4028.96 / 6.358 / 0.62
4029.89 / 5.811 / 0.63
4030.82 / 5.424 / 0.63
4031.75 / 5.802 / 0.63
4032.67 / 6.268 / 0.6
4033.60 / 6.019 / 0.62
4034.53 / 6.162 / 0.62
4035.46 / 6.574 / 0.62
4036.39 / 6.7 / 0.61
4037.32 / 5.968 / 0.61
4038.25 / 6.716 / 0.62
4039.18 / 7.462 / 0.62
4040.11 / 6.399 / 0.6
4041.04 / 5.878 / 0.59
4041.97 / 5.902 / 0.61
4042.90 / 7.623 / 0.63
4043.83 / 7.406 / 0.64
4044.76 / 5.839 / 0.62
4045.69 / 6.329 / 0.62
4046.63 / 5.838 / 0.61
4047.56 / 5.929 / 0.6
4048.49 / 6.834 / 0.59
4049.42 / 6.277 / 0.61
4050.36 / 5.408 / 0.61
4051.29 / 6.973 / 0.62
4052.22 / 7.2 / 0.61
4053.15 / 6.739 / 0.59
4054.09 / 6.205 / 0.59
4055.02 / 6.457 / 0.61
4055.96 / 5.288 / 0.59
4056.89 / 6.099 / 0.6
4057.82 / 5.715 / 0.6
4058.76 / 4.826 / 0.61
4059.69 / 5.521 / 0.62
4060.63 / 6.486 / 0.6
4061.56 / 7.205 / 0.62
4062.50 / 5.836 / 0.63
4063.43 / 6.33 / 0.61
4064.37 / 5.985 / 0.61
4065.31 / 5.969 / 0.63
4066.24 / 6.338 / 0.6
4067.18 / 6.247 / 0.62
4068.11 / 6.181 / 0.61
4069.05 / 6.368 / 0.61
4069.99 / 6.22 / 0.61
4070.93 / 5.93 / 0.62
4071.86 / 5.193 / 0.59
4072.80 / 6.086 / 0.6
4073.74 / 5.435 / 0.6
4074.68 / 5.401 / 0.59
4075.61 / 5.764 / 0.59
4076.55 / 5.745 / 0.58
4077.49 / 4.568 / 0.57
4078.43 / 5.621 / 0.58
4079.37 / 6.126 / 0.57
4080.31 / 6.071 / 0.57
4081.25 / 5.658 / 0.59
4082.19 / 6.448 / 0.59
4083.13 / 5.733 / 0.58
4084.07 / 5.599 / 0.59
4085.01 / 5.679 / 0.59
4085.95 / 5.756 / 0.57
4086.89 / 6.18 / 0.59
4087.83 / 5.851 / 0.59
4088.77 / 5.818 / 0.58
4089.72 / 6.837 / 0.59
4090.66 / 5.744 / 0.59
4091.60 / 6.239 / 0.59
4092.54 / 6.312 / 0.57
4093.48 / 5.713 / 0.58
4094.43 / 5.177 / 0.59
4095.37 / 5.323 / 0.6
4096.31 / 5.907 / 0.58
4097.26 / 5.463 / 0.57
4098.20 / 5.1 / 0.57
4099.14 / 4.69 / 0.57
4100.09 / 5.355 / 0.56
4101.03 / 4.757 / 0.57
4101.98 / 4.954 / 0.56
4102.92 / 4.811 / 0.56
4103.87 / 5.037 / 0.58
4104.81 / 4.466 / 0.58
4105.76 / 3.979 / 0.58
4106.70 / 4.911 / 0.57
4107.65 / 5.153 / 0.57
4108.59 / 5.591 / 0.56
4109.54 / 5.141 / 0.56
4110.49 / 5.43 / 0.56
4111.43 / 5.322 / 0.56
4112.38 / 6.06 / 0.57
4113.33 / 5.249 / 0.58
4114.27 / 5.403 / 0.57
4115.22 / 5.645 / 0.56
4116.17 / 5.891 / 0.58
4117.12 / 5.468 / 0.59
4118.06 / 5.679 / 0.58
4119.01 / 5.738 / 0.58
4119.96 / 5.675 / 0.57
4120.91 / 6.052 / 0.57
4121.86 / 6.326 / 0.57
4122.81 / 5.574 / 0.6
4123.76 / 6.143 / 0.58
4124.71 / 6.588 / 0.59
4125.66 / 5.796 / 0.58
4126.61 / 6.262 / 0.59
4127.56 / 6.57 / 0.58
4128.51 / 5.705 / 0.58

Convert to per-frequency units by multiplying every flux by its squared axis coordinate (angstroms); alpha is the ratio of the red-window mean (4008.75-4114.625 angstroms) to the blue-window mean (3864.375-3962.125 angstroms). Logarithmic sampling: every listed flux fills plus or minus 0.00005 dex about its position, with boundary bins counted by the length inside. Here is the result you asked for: 1.34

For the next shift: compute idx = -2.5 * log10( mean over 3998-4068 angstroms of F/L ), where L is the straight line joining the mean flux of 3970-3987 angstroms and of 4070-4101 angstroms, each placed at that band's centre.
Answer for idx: -0.22 mag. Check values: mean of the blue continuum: 4.48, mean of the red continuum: 5.7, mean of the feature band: 6.25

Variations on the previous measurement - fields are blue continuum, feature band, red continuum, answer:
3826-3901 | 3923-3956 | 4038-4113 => 0.108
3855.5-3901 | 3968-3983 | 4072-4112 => 0.244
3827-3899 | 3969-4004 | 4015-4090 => 0.116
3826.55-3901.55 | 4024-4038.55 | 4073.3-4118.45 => -0.164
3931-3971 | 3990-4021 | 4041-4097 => -0.207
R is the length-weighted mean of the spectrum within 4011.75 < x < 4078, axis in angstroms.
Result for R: 6.2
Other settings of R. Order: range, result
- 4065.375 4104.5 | 5.69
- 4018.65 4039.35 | 6.3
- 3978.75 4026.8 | 5.95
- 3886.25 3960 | 4.78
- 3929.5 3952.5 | 4.3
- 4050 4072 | 6.13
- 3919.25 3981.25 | 4.39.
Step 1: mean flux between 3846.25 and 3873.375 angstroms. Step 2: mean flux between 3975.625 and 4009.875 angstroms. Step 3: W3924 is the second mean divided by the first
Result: 1.07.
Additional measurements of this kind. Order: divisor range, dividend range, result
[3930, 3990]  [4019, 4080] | 1.41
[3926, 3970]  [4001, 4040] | 1.45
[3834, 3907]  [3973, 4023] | 1.21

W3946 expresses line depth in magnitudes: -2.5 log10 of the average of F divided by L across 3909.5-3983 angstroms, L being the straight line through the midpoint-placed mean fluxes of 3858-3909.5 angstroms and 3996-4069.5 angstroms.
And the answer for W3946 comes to 0.194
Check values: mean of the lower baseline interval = 4.86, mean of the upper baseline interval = 6.24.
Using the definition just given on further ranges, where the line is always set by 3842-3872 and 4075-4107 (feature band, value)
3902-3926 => 0.04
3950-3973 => 0.26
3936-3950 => 0.09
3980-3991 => 0.04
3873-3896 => 0.19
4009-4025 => -0.19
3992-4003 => -0.08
